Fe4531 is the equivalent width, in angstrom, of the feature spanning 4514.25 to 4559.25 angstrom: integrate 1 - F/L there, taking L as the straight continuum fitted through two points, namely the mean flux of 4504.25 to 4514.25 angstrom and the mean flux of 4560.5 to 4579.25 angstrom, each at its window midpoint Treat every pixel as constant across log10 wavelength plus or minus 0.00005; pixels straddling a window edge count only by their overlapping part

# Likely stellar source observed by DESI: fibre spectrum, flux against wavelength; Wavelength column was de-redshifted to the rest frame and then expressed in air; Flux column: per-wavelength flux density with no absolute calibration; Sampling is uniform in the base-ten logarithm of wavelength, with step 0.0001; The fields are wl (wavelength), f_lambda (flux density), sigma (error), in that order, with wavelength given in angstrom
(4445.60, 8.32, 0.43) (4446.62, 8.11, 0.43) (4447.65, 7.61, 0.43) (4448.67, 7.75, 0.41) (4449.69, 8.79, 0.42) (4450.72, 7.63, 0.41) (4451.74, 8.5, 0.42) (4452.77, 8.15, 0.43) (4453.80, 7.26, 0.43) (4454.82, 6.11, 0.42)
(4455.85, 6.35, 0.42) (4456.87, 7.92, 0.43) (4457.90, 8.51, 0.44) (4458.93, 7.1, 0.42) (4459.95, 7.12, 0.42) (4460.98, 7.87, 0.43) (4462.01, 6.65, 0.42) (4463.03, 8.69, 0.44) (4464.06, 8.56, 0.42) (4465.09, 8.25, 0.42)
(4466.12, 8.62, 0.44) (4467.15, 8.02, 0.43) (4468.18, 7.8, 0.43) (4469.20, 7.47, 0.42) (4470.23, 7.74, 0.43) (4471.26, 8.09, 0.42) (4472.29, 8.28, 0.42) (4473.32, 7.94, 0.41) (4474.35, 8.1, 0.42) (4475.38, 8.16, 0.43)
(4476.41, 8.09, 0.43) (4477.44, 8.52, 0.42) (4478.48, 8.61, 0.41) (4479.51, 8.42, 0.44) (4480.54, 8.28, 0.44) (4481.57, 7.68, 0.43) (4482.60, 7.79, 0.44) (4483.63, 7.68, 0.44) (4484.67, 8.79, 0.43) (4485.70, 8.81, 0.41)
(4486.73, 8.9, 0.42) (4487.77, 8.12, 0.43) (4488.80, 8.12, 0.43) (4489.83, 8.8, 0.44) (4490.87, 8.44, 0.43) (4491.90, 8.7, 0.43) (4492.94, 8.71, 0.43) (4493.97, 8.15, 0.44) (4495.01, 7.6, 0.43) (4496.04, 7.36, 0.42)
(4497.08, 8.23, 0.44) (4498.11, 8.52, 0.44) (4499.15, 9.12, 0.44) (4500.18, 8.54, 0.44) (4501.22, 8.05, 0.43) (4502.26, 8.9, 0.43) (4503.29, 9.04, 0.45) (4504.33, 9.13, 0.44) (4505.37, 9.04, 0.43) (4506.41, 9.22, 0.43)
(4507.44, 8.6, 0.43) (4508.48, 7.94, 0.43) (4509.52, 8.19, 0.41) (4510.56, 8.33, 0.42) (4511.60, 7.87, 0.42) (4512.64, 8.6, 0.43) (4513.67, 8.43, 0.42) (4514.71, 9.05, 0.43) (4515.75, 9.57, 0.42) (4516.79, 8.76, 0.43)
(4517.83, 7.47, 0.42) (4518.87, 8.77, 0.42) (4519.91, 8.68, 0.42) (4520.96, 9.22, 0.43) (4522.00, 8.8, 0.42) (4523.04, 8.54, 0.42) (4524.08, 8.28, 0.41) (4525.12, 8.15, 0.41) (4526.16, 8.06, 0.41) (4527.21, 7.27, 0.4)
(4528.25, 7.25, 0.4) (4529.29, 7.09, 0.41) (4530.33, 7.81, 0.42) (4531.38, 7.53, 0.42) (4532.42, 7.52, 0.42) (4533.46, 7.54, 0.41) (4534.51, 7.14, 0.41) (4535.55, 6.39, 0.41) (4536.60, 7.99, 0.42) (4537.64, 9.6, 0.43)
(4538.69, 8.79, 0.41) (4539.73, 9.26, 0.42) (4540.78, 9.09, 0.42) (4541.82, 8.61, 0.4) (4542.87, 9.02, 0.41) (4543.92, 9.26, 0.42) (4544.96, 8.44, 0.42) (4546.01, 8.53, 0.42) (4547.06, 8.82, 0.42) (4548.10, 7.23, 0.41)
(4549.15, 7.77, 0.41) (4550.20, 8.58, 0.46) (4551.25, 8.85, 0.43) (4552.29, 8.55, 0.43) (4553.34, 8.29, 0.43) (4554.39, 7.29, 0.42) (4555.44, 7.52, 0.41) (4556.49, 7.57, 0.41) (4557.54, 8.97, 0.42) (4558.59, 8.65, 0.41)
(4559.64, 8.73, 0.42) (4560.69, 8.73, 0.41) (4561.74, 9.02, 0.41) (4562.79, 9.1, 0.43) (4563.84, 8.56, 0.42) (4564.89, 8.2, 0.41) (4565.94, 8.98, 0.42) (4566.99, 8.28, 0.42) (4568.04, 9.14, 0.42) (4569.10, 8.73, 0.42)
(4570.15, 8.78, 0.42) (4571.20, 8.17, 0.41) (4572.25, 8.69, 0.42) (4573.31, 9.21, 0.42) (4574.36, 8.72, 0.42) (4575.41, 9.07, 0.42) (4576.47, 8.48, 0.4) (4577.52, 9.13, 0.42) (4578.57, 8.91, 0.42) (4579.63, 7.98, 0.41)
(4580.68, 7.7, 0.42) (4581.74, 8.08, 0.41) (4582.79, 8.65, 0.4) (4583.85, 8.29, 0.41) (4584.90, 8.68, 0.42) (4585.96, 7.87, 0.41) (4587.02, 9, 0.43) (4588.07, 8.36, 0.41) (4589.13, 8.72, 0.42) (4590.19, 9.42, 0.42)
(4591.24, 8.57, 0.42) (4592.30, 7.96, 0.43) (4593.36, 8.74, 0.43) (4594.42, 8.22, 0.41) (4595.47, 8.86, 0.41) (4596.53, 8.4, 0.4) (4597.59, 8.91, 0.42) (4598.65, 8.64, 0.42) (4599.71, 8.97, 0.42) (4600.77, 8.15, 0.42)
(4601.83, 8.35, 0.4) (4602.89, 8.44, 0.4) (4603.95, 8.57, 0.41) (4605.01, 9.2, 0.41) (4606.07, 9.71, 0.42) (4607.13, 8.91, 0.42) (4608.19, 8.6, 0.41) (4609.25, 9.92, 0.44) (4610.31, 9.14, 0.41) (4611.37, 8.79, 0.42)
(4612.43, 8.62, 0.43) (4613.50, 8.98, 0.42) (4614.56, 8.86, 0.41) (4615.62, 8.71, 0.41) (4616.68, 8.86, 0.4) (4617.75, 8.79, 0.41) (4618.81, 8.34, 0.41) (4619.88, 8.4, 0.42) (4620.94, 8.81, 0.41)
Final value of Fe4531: 1.9 angstrom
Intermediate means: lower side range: 8.51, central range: 8.27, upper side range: 8.77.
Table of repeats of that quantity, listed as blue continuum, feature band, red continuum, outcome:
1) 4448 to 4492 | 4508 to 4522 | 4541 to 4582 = -0.46 angstrom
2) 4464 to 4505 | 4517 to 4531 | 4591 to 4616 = 0.56 angstrom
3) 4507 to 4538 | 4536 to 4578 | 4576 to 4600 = -1.28 angstrom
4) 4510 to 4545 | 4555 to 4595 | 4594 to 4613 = 0.20 angstrom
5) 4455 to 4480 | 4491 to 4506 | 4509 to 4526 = -0.37 angstrom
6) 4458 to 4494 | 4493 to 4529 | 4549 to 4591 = -0.57 angstrom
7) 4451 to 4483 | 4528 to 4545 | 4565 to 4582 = 0.47 angstrom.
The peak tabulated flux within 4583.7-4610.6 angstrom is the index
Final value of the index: 9.92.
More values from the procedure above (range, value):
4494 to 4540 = 9.6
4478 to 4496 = 8.9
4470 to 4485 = 8.79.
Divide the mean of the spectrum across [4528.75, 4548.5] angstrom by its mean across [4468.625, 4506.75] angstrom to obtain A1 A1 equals 0.98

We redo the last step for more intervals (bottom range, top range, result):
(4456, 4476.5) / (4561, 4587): 1.09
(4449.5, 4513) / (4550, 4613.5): 1.06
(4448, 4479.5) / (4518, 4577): 1.06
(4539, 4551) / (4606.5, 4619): 1.03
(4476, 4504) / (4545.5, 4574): 1.01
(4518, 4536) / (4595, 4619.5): 1.12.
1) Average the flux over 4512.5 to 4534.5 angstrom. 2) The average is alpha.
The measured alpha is 8.18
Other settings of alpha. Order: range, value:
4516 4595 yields 8.4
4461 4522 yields 8.37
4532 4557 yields 8.24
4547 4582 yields 8.48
